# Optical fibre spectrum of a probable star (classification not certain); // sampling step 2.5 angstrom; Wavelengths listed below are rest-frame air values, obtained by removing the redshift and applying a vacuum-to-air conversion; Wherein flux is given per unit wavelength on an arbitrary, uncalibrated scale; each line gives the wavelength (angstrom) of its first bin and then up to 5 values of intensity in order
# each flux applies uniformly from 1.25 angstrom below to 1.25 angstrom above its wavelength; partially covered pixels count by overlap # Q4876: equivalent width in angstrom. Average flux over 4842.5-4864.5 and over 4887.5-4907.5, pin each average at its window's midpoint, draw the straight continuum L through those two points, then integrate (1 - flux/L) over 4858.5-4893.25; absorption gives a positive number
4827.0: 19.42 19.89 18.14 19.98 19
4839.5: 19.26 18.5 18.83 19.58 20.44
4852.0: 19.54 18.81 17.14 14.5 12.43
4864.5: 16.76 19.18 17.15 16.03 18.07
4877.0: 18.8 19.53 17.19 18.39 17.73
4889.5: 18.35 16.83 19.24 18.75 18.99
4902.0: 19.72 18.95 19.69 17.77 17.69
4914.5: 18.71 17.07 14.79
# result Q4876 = 1.87 angstrom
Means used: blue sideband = 17.6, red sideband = 18.7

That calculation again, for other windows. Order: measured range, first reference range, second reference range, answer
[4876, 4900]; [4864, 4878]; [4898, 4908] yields 0.2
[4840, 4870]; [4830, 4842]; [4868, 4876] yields 0.5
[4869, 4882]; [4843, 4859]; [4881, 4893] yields 0.1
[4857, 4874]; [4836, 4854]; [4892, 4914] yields 2.6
